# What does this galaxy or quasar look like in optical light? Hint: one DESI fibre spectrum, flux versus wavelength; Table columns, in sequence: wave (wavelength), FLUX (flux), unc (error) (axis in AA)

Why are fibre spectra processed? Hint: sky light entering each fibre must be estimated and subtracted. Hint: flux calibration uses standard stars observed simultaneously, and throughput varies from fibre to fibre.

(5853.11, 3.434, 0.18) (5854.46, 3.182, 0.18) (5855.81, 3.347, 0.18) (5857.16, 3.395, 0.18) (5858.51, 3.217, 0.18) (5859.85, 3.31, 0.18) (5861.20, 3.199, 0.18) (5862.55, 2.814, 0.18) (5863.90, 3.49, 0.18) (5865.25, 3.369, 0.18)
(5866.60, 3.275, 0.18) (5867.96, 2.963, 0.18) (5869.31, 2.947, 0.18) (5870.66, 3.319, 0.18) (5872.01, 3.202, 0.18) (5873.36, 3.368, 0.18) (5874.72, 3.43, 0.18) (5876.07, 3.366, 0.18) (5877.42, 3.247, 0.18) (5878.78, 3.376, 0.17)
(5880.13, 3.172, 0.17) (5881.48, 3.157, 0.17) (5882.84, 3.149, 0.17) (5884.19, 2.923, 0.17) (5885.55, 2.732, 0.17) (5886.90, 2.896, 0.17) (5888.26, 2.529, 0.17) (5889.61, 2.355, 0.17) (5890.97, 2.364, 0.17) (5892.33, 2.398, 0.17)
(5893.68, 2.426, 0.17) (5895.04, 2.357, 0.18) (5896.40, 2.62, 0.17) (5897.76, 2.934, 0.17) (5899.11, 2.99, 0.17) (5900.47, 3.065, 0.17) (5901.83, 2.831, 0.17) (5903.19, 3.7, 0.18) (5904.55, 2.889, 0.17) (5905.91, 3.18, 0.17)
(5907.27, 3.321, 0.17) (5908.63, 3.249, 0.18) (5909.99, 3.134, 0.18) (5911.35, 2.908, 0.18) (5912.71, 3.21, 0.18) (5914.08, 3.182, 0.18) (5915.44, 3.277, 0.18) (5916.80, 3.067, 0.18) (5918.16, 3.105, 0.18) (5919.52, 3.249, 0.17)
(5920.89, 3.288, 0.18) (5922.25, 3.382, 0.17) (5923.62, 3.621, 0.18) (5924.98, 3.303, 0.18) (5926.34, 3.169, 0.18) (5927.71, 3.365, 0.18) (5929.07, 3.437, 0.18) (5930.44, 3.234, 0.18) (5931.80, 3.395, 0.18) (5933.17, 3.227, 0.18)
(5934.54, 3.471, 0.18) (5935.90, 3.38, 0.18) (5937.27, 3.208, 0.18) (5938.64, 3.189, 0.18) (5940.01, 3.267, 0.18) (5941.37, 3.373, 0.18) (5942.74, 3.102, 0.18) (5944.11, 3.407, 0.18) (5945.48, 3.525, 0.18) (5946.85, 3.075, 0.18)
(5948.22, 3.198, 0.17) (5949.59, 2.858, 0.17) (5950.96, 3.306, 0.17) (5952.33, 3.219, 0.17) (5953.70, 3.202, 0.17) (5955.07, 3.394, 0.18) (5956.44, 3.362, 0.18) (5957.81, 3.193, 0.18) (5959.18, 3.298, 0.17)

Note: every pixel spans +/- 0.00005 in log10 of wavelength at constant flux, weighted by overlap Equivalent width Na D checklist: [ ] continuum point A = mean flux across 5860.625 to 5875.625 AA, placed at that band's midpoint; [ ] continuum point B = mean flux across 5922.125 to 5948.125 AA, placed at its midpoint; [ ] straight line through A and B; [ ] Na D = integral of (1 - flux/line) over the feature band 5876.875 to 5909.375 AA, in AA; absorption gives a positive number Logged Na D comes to 3.4 AA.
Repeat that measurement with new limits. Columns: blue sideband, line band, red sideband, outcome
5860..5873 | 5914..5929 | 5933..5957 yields -0.2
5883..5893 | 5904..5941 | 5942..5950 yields -3.5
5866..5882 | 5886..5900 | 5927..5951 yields 2.8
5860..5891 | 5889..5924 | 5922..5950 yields 2.2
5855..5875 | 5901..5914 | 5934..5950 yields 0.4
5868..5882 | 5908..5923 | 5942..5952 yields 0.2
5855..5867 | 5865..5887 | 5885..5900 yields -1.7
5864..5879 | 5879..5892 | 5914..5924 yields 1.8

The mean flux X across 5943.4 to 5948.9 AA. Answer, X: 3.3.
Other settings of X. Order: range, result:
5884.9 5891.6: 2.58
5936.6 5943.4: 3.23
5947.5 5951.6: 3.12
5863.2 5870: 3.21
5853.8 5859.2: 3.29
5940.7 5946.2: 3.35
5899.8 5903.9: 3.19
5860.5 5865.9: 3.22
